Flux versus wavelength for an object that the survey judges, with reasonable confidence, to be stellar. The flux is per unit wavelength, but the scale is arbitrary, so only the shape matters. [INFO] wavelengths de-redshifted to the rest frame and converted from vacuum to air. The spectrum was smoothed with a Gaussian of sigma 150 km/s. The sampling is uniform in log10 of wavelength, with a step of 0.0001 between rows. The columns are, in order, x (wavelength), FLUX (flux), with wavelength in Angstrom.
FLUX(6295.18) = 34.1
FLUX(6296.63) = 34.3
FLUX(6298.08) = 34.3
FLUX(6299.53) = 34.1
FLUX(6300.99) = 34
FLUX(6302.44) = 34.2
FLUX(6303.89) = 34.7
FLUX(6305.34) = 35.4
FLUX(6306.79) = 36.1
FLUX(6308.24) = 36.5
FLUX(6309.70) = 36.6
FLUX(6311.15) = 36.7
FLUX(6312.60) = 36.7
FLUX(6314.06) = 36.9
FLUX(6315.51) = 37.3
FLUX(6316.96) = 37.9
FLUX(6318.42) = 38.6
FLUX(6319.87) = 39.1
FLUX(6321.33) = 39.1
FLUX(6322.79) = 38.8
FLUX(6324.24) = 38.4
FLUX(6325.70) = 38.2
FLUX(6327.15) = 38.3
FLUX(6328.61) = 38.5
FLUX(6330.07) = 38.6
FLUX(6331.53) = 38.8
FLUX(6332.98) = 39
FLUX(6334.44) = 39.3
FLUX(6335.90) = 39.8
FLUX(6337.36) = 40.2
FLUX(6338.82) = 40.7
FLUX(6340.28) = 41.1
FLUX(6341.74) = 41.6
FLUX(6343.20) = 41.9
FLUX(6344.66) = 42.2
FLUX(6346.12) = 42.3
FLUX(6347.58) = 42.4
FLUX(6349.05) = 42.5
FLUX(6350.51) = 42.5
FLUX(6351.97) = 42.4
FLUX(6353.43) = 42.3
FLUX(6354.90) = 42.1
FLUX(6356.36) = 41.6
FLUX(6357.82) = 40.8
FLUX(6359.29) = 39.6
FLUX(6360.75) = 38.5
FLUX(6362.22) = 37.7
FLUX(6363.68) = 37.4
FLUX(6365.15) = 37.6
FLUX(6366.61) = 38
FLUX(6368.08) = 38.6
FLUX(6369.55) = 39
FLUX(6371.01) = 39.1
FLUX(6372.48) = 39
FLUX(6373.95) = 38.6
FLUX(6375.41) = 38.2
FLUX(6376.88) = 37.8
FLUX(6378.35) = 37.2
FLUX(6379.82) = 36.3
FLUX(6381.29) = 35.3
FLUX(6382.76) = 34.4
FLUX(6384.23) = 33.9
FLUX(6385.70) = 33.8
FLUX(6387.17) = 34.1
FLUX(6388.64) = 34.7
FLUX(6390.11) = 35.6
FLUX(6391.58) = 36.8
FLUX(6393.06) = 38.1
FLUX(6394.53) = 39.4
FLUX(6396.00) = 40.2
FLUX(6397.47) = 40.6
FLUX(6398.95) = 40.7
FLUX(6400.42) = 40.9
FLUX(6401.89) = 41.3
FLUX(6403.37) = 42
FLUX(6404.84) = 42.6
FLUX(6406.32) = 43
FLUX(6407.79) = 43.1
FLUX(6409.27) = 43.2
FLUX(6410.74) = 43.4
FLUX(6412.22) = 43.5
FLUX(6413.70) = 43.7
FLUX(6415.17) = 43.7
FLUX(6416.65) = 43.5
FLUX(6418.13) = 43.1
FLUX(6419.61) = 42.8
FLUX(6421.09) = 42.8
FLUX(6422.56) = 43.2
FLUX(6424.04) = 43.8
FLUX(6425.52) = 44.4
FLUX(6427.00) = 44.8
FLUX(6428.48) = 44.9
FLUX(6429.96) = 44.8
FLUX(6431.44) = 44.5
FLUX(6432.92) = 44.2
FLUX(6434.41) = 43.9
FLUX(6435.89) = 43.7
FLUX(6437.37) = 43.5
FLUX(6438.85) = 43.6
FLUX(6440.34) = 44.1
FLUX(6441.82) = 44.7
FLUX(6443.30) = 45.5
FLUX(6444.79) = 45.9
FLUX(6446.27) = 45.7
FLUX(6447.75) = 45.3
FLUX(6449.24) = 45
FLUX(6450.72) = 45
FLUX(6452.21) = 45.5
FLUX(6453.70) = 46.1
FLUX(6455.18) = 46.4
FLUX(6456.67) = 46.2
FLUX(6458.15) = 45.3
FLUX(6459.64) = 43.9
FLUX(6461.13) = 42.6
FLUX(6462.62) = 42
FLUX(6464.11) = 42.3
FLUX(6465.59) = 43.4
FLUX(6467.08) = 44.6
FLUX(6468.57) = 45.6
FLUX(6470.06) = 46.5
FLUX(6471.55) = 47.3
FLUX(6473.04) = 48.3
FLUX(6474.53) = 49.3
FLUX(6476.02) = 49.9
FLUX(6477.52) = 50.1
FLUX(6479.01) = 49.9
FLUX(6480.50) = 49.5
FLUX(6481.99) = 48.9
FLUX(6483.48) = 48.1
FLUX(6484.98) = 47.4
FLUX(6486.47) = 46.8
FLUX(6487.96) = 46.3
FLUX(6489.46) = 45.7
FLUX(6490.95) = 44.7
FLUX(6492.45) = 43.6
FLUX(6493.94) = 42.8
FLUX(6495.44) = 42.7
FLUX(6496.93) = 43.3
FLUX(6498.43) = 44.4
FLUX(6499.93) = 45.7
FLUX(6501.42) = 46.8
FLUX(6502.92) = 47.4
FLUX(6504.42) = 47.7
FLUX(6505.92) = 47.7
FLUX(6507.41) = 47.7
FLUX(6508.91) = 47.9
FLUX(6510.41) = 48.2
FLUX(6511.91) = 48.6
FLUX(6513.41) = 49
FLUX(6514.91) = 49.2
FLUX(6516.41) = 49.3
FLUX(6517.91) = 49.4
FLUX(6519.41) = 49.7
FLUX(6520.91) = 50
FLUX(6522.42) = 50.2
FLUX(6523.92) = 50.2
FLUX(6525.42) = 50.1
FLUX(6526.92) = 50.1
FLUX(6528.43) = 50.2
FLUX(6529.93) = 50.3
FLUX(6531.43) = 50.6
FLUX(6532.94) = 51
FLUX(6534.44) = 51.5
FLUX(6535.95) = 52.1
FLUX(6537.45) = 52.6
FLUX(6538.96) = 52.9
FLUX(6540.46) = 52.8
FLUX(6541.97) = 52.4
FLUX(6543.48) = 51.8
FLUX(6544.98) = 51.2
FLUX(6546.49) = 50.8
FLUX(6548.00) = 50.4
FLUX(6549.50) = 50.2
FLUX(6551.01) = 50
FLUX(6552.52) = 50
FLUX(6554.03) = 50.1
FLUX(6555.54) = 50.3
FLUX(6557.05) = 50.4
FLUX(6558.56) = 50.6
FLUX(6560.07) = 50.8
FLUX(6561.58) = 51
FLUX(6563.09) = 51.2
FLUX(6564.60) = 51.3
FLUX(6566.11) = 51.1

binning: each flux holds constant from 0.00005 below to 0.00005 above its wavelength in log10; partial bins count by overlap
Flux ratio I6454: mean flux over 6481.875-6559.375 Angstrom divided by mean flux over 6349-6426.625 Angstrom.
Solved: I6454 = 1.22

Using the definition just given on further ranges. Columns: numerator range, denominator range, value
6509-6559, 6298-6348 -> 1.32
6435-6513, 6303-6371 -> 1.17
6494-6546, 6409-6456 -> 1.11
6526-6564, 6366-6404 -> 1.35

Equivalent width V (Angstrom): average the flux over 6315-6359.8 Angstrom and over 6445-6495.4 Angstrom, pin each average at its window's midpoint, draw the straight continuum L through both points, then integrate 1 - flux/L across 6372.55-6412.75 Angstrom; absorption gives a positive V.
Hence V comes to 3.6 Angstrom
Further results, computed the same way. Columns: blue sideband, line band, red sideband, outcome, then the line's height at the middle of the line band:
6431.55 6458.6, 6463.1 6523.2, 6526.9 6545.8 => 1.6 Angstrom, 48.4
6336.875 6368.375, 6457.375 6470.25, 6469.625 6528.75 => 0.6 Angstrom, 46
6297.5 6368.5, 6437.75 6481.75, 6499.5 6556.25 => 0.2 Angstrom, 46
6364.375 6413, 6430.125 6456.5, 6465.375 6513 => -1.1 Angstrom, 43.2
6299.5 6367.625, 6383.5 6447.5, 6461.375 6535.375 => 1.8 Angstrom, 43.2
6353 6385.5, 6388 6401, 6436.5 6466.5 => 0.5 Angstrom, 40.2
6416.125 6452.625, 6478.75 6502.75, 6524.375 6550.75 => 1.0 Angstrom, 48.1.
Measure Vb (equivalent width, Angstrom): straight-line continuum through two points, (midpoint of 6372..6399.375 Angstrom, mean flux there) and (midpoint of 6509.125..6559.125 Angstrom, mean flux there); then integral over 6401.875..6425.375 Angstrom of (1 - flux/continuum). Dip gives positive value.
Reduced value -2.1 Angstrom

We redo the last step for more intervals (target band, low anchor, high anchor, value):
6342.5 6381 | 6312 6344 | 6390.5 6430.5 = 0.6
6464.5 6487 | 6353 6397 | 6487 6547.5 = -1.0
